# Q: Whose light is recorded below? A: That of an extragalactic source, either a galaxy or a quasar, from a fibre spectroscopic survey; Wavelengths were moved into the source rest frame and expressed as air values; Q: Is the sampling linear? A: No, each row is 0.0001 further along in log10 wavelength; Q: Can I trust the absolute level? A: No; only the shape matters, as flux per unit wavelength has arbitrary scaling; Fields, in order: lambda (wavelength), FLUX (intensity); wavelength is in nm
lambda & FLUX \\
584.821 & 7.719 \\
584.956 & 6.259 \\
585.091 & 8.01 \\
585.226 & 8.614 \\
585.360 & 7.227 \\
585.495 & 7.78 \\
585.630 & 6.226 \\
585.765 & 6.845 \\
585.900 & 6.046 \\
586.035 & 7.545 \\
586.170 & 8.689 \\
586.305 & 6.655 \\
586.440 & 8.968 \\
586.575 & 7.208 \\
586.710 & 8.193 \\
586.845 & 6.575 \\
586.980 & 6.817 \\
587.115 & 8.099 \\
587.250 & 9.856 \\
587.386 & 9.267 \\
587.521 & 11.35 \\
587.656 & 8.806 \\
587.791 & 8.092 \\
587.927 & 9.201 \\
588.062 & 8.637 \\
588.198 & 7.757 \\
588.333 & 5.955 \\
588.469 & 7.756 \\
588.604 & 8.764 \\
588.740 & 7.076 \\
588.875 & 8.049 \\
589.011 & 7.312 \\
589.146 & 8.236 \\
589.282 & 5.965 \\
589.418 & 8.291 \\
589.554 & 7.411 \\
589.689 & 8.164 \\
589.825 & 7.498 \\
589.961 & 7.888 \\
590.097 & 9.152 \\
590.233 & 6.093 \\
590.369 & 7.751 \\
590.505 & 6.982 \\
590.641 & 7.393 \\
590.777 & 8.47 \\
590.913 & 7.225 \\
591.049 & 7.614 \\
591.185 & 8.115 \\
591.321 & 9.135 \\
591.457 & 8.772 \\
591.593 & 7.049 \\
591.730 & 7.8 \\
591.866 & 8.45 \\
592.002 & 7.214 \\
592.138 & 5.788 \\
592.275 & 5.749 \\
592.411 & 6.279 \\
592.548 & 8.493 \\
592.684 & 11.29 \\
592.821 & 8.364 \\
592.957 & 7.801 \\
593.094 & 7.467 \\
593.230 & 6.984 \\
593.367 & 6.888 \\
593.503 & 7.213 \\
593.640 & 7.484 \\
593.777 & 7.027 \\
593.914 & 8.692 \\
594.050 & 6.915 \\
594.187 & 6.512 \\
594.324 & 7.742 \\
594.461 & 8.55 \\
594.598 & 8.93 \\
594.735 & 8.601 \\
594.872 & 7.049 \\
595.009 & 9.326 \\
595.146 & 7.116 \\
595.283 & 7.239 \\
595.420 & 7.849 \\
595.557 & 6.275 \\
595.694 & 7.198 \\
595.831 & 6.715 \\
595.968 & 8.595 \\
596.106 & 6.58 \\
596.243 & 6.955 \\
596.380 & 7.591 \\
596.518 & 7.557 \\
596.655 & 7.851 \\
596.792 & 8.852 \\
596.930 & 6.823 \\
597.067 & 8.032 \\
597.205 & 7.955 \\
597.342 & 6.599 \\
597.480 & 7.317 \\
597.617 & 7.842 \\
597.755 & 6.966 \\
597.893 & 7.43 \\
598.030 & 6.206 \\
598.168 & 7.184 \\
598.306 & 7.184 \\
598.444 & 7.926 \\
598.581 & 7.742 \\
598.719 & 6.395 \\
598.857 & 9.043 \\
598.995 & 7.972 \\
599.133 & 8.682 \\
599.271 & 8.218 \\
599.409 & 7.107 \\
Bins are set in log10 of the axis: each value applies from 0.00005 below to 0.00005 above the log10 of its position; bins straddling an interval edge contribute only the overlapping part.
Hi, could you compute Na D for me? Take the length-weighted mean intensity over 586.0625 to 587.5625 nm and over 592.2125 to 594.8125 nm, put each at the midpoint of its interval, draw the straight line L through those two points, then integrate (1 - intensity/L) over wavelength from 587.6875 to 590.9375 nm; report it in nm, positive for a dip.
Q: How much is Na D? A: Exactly 0.14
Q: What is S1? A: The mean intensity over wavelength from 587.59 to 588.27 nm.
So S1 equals 8.48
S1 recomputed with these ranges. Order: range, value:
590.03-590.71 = 7.47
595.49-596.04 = 7.19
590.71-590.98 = 7.85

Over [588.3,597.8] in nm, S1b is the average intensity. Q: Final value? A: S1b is 7.62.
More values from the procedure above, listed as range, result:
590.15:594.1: 7.61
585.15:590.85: 7.82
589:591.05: 7.6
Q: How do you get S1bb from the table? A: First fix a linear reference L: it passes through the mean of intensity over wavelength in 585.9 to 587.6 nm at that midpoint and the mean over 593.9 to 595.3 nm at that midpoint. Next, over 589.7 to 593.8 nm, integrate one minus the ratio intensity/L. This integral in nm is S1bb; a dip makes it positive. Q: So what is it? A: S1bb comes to 0.167 nm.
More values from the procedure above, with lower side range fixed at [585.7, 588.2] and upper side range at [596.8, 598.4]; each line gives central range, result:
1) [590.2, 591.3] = 0.04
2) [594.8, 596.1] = 0.00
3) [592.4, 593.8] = -0.03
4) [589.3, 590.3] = 0.03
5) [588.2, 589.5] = 0.08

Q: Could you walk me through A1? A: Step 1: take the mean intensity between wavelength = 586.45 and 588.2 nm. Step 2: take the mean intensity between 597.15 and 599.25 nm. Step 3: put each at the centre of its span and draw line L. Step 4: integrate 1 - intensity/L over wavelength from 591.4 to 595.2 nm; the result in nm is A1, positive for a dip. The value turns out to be 0.12 nm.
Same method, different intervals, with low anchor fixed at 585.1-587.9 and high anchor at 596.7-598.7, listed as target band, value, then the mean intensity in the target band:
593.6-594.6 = -0.01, 7.66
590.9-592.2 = -0.01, 7.75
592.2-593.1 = -0.03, 7.93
